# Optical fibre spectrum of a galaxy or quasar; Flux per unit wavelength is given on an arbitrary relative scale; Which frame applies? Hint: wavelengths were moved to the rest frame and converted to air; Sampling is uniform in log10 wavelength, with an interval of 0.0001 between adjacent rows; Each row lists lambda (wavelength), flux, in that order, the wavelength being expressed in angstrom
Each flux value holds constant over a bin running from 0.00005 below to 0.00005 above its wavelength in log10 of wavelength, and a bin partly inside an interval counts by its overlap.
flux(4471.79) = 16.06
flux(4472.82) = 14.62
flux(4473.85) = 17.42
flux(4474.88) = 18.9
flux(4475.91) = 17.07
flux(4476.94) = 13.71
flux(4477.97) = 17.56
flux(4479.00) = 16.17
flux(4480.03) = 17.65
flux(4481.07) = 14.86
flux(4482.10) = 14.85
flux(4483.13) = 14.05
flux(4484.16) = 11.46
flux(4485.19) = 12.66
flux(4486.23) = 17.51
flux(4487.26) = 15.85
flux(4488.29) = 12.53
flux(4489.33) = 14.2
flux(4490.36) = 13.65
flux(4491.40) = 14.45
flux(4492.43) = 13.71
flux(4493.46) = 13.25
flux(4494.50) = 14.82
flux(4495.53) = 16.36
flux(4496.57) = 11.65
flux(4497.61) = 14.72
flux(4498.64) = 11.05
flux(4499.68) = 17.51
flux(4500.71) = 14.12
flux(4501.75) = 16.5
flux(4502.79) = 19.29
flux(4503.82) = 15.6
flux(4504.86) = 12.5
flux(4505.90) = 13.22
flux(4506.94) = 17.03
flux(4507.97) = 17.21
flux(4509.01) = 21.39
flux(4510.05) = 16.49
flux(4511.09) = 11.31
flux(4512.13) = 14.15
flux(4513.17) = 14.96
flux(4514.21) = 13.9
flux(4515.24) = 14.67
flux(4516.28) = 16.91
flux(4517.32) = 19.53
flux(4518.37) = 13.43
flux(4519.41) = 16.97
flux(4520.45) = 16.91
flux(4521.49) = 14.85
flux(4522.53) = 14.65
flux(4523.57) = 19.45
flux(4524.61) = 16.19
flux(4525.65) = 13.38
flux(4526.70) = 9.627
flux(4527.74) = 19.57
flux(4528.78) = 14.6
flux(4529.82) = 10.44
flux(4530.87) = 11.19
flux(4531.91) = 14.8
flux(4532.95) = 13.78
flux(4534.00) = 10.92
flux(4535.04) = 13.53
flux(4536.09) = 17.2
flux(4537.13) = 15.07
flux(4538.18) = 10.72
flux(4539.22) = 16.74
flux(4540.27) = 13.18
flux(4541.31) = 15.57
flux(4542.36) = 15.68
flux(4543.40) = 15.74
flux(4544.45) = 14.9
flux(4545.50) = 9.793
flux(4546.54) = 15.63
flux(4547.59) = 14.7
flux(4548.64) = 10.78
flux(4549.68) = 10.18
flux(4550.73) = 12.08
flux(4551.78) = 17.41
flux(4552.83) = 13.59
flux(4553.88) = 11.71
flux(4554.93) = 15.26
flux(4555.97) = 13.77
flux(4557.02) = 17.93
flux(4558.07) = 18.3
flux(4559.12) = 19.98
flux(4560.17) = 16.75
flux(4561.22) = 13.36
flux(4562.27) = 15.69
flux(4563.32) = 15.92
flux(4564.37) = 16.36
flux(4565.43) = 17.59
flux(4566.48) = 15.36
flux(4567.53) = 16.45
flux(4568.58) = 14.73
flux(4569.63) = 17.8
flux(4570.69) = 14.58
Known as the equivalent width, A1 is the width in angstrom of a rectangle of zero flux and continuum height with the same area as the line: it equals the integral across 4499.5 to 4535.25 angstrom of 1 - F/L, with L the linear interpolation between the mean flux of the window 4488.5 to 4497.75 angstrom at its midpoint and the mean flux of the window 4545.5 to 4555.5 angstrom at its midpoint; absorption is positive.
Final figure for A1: -3.8 angstrom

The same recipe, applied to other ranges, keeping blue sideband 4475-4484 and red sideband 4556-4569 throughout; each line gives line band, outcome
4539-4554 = 2.3 angstrom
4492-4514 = 1.2 angstrom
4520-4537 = 1.8 angstrom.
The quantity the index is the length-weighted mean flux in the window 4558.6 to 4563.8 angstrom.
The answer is 16.3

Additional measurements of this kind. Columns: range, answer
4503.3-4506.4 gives 13.8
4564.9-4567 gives 16.5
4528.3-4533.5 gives 12.9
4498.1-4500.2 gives 14.3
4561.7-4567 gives 16.1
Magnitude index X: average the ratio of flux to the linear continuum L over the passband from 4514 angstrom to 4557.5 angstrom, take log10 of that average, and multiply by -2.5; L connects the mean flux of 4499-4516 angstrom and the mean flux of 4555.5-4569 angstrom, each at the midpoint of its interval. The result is 0.11 mag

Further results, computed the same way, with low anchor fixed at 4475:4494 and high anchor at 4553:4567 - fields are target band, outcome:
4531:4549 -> 0.12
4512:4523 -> -0.02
